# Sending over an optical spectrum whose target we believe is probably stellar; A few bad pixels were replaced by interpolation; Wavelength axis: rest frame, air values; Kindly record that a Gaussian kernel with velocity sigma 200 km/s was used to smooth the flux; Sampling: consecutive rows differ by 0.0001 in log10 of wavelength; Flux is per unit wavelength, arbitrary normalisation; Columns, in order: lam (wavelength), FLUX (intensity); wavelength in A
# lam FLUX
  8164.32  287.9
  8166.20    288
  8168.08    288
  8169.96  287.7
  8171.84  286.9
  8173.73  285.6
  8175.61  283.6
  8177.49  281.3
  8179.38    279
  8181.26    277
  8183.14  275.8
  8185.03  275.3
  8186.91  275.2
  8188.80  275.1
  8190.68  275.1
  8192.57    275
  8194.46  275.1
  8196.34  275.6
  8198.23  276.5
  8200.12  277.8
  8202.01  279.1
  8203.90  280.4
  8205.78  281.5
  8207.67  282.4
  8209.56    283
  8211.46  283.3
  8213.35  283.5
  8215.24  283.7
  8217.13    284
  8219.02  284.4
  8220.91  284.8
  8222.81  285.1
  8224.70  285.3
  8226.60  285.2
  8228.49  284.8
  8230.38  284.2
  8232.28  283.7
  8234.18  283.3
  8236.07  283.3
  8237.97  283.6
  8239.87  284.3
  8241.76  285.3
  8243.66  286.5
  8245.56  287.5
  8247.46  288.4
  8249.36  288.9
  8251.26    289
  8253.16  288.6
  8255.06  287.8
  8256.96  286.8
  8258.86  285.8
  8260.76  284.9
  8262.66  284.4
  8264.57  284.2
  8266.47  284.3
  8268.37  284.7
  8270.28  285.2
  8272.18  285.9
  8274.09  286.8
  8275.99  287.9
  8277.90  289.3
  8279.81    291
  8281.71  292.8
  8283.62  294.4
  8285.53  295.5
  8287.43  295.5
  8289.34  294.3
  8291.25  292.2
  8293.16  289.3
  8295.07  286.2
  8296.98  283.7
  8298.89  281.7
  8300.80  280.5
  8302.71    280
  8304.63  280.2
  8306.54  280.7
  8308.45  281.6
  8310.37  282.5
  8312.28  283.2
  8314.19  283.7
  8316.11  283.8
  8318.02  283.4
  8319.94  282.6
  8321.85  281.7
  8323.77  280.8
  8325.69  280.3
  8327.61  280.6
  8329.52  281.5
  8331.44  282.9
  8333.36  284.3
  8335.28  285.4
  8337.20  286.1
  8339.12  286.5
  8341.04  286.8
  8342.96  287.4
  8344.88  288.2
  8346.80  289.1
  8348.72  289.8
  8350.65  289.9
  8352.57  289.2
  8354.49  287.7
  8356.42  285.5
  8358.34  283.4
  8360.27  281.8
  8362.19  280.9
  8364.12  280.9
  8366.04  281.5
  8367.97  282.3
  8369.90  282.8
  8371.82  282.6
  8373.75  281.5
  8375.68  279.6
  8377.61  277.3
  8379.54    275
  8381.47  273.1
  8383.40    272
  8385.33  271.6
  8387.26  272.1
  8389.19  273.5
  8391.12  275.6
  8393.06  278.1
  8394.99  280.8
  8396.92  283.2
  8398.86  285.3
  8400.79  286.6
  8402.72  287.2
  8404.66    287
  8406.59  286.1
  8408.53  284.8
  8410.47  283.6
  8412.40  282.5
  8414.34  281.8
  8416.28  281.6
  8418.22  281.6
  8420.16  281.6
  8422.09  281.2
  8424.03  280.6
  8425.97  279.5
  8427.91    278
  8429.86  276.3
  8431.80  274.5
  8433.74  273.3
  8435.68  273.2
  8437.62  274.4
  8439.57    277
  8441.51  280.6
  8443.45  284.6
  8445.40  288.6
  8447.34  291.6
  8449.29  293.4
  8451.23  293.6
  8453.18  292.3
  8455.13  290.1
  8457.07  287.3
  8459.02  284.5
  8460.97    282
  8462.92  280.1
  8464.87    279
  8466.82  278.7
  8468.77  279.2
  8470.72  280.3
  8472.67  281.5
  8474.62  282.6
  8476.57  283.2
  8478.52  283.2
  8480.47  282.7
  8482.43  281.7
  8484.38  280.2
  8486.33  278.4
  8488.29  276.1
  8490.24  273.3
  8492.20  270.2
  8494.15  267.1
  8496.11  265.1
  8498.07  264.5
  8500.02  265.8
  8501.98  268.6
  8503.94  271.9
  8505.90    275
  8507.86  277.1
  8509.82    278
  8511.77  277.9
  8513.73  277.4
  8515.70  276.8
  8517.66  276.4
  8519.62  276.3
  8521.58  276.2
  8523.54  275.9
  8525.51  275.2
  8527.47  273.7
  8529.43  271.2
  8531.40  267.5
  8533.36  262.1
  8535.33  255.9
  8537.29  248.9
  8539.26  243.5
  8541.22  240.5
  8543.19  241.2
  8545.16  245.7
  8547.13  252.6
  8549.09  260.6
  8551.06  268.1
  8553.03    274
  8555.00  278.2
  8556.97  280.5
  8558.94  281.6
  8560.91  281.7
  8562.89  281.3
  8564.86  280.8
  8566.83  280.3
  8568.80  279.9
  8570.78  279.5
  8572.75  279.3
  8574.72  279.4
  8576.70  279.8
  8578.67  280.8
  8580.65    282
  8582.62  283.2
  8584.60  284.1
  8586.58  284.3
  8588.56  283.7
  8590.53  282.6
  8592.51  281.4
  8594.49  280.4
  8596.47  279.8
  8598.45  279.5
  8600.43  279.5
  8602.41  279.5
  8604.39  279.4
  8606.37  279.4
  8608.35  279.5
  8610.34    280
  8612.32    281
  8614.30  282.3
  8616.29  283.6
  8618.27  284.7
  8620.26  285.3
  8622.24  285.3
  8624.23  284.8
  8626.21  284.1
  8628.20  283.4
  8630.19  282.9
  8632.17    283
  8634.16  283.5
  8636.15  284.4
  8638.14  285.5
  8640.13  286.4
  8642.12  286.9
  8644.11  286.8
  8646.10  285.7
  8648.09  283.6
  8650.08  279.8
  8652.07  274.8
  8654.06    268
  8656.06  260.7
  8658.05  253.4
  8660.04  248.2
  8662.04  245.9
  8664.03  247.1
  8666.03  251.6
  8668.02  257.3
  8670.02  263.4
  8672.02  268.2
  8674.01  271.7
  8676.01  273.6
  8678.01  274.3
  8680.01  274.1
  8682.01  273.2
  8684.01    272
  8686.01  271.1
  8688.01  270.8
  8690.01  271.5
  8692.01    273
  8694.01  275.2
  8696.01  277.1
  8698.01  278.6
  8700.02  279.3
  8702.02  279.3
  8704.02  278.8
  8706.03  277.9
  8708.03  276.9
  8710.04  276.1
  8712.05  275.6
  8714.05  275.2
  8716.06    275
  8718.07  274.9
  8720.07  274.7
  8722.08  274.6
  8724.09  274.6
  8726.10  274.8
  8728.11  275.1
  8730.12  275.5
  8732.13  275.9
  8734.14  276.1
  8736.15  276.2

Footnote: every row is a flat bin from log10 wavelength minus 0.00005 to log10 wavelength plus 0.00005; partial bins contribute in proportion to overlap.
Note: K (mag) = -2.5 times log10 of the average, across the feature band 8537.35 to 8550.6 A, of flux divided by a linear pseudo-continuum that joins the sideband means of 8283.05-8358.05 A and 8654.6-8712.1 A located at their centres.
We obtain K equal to 0.11 mag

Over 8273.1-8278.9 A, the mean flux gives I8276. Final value 288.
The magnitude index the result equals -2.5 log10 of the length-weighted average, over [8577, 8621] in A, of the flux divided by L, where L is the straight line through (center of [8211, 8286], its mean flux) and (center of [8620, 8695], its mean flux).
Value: -0.025 mag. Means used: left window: 286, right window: 273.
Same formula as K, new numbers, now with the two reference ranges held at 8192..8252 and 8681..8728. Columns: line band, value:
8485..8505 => 0.033 mag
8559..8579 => -0.011 mag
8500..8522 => 0.013 mag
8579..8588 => -0.022 mag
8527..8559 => 0.069 mag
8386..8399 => 0.010 mag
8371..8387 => 0.017 mag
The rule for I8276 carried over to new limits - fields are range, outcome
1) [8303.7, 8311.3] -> 281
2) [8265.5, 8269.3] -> 285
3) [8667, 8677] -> 267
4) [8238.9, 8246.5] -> 286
